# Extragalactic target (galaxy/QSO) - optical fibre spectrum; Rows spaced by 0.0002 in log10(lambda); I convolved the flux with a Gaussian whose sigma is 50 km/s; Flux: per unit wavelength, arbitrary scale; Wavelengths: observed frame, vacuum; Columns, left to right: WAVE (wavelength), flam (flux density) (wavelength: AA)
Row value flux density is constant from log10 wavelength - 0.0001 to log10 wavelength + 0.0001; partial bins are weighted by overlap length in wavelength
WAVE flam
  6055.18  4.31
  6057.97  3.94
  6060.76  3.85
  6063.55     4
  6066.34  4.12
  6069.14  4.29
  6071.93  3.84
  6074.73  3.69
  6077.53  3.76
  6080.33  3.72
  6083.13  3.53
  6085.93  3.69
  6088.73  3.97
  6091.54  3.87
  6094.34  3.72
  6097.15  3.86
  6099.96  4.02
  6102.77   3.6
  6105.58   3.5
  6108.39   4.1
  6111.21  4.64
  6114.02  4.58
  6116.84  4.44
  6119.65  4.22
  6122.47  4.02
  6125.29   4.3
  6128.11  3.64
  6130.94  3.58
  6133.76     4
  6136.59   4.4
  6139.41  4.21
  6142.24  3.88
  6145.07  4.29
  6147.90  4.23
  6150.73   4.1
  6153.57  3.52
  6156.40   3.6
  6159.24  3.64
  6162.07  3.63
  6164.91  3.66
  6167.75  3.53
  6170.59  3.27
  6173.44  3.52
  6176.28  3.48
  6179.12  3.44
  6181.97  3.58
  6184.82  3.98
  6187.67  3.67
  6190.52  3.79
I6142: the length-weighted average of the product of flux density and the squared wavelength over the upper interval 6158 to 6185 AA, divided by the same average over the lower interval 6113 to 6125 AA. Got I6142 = 0.84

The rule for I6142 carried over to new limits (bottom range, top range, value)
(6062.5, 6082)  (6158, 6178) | 0.93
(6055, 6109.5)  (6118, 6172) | 1.03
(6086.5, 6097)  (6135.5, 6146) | 1.11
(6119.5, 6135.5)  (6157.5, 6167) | 0.93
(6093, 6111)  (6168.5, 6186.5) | 0.94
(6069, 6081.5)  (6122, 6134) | 1.04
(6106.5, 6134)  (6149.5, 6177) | 0.88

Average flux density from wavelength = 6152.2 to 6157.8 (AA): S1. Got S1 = 3.56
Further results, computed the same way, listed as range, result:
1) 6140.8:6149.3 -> 4.13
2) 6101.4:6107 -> 3.55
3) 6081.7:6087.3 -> 3.61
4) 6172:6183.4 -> 3.5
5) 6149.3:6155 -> 3.81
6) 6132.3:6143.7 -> 4.12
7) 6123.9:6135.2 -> 3.88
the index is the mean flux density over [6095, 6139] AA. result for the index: 4.06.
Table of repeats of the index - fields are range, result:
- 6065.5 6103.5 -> 3.83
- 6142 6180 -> 3.7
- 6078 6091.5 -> 3.74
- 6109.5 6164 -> 4.04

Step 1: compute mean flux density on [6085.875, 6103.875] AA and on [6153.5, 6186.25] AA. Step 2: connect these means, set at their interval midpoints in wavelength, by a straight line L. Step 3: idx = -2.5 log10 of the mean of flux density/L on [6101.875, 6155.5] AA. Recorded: -0.098 mag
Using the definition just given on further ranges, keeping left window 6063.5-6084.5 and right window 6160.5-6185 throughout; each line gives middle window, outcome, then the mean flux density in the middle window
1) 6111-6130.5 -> -0.136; 4.21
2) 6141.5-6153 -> -0.131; 4.09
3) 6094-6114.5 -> -0.064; 3.99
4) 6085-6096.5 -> -0.004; 3.82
